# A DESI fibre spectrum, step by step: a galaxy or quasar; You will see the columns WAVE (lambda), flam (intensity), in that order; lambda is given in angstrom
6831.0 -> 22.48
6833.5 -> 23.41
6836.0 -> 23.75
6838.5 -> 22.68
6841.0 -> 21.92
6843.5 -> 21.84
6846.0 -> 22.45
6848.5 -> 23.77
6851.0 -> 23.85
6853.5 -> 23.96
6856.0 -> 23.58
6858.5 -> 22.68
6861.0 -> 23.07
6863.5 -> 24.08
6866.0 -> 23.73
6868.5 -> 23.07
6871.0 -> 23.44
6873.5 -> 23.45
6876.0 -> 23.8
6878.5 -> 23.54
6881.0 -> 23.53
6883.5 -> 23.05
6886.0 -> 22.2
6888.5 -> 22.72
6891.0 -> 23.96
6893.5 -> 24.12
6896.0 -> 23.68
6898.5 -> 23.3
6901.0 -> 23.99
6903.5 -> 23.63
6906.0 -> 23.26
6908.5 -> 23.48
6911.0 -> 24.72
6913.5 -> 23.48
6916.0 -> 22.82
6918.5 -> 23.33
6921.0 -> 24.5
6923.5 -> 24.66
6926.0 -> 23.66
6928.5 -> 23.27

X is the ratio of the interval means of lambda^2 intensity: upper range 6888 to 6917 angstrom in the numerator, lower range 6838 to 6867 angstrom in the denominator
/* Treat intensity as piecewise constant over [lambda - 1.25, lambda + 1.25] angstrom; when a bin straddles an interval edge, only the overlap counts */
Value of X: 1.04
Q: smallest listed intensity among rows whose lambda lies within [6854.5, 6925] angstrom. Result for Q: 22.2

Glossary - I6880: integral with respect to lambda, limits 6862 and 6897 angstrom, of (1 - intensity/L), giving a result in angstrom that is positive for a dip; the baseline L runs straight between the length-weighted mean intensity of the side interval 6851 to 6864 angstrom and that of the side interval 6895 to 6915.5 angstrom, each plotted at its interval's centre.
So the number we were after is 0.2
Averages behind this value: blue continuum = 23.5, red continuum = 23.7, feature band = 23.5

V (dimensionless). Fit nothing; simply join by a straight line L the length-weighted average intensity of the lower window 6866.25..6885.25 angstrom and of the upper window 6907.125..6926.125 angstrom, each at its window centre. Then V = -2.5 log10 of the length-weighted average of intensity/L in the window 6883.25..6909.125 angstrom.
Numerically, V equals 0.01 mag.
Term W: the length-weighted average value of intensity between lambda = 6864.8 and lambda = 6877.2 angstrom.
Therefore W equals 23.5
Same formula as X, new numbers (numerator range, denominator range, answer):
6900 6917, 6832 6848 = 1.06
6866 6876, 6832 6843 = 1.04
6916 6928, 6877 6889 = 1.05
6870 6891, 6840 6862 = 1.02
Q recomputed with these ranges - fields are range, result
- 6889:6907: 23.26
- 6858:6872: 22.68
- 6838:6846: 21.84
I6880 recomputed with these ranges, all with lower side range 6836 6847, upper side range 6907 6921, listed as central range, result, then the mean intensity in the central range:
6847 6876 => -1.0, 23.5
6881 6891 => 0.1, 22.9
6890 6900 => -0.2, 23.8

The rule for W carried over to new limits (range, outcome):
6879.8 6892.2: 23.1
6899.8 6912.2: 23.8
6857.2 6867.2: 23.4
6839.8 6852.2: 22.8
